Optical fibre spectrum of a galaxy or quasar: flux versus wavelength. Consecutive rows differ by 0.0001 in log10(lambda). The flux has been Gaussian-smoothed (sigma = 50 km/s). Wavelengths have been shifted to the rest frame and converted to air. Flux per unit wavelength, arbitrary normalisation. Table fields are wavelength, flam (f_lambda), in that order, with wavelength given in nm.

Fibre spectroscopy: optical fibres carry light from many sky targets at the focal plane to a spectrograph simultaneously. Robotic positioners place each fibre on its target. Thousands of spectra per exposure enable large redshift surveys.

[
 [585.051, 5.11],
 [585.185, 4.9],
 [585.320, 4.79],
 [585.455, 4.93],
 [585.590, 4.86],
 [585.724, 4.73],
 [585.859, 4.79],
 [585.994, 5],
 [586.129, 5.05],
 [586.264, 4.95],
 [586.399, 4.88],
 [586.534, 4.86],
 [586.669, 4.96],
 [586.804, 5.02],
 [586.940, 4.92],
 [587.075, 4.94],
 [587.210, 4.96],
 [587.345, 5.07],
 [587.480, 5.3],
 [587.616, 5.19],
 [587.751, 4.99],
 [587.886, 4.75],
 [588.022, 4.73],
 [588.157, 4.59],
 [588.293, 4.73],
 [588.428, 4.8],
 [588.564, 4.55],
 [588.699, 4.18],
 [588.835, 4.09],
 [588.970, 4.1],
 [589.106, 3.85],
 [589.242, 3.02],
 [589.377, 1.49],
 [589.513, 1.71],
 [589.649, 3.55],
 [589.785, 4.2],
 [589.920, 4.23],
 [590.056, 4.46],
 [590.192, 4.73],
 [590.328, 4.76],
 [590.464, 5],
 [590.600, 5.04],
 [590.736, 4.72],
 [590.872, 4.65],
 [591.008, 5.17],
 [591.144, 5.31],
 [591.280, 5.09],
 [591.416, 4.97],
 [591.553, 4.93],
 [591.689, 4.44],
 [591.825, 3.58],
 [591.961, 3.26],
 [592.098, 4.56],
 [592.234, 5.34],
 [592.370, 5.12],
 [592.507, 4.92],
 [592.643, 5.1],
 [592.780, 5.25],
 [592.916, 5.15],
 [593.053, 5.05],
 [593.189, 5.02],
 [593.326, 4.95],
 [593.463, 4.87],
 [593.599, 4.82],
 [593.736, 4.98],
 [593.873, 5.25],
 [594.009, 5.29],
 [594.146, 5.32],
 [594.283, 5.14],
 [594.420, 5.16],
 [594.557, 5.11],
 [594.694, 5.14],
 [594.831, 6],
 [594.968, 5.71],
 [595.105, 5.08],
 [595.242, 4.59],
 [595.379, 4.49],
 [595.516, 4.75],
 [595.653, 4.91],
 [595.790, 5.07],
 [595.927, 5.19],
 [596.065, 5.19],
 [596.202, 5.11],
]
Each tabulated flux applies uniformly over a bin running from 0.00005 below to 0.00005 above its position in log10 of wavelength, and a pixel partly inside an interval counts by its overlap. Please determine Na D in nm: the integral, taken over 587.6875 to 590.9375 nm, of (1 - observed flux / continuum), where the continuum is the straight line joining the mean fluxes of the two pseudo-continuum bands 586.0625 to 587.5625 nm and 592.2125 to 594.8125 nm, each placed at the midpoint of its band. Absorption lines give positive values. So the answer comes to 0.54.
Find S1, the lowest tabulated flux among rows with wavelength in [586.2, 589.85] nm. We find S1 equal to 1.49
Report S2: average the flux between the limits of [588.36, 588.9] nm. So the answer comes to 4.41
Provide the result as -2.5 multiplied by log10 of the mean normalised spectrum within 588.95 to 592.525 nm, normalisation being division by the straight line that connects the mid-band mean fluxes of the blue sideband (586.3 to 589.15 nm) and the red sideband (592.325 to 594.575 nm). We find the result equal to 0.149 mag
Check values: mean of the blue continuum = 4.75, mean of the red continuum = 5.09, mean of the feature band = 4.3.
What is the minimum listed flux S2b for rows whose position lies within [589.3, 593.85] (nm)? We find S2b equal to 1.49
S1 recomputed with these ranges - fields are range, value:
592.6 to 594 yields 4.82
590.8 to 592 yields 3.26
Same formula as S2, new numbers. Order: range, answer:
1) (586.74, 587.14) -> 4.95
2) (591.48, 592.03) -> 4.05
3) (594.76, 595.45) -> 5.17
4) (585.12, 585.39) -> 4.84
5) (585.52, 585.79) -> 4.81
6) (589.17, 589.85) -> 2.79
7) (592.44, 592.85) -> 5.1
